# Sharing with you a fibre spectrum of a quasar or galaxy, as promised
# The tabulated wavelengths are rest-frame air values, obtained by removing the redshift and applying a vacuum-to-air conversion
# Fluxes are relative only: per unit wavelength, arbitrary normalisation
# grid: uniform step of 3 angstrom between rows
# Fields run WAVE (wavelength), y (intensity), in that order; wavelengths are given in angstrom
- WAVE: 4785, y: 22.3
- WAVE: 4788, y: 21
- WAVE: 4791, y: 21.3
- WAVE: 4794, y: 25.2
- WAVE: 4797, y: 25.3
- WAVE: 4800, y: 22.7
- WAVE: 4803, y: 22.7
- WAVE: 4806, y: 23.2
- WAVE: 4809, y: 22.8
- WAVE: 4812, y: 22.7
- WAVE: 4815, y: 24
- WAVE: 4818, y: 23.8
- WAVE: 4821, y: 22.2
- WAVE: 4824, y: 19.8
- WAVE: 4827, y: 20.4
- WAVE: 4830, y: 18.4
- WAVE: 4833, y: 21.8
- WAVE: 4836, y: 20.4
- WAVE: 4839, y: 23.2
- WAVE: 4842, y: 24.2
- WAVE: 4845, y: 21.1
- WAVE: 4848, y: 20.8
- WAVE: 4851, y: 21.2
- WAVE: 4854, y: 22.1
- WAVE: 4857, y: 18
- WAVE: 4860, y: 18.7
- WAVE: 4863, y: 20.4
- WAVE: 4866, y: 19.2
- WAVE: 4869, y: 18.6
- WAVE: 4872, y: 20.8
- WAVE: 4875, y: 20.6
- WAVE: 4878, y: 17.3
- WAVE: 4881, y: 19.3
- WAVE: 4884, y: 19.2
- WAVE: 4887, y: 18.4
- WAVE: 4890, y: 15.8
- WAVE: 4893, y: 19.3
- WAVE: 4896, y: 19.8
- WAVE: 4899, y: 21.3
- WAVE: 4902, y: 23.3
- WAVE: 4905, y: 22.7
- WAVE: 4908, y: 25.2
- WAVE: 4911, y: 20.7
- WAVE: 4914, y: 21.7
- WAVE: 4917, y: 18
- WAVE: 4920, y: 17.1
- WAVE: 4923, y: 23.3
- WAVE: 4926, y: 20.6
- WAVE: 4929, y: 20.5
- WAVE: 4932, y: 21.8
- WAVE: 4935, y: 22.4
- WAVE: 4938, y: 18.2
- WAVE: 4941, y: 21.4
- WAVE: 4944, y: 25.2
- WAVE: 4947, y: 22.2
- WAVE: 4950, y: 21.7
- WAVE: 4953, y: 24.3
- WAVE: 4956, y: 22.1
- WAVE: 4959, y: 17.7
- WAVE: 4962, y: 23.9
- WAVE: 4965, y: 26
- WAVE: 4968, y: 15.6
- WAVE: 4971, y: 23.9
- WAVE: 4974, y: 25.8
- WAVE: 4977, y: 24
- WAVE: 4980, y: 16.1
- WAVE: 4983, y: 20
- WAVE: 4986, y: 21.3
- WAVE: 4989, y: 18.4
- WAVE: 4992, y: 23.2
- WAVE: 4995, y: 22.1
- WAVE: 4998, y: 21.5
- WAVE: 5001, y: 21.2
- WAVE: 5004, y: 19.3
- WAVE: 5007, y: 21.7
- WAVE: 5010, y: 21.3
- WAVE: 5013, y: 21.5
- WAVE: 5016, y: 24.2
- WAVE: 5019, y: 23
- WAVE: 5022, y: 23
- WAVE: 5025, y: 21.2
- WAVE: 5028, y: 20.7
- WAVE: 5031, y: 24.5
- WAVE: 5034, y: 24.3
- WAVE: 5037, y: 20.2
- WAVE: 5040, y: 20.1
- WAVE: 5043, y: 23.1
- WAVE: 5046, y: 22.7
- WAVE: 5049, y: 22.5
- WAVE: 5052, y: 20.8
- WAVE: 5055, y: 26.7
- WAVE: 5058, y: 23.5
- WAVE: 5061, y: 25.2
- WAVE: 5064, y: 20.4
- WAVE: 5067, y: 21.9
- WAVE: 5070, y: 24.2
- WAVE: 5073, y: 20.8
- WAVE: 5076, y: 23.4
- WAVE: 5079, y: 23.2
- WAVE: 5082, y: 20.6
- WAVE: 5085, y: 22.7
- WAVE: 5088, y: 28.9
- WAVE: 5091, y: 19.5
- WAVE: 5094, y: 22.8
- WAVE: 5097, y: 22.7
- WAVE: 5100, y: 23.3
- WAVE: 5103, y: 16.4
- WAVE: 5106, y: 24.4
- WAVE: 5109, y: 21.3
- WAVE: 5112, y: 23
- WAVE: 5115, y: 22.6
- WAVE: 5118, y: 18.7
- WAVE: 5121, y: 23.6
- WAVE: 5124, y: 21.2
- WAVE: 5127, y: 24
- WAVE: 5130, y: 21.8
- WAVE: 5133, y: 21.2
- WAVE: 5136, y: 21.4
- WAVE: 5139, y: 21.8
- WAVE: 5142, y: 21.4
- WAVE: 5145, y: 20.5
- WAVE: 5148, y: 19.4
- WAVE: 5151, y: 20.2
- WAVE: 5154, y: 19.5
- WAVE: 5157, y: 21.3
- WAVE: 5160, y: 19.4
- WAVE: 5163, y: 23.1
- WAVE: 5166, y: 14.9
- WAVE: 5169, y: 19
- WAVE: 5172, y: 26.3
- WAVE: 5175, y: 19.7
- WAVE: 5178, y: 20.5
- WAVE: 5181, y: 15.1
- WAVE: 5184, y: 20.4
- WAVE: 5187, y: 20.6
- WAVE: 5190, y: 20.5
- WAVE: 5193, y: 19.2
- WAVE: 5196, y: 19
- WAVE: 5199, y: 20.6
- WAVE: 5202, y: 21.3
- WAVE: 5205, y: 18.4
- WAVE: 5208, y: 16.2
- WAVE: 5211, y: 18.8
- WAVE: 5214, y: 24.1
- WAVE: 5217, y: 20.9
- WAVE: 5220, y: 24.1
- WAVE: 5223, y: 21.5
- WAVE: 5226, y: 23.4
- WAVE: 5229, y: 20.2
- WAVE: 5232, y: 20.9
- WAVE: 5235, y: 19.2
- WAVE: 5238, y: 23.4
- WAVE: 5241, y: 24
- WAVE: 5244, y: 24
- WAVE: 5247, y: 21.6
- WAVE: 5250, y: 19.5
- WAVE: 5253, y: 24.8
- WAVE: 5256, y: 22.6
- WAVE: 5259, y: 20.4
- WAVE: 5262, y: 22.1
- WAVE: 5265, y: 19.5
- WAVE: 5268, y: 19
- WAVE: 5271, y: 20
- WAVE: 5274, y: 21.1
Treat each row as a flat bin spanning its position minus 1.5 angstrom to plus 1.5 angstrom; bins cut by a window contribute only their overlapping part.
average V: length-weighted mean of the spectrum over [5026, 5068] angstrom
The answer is 22.6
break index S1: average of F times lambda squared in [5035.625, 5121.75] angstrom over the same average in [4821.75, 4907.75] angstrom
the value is 1.20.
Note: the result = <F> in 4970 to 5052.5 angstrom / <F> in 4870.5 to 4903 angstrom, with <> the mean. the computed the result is 1.1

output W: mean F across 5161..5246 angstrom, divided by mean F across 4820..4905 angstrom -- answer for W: 1.0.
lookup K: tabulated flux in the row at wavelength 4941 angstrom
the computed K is 21.4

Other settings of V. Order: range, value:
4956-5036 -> 21.7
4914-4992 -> 21.3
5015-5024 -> 23.2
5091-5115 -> 21.9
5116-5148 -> 21.5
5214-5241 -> 22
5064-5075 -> 22.1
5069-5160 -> 21.8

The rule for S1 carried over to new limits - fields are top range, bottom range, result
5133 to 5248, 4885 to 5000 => 1.08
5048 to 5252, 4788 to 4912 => 1.14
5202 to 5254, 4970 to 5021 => 1.08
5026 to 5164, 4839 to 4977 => 1.13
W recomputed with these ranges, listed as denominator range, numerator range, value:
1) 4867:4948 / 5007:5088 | 1.10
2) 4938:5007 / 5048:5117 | 1.05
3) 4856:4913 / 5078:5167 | 1.08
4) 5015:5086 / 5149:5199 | 0.88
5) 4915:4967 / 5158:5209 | 0.92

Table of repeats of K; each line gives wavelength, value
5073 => 20.8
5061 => 25.2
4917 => 18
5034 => 24.3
